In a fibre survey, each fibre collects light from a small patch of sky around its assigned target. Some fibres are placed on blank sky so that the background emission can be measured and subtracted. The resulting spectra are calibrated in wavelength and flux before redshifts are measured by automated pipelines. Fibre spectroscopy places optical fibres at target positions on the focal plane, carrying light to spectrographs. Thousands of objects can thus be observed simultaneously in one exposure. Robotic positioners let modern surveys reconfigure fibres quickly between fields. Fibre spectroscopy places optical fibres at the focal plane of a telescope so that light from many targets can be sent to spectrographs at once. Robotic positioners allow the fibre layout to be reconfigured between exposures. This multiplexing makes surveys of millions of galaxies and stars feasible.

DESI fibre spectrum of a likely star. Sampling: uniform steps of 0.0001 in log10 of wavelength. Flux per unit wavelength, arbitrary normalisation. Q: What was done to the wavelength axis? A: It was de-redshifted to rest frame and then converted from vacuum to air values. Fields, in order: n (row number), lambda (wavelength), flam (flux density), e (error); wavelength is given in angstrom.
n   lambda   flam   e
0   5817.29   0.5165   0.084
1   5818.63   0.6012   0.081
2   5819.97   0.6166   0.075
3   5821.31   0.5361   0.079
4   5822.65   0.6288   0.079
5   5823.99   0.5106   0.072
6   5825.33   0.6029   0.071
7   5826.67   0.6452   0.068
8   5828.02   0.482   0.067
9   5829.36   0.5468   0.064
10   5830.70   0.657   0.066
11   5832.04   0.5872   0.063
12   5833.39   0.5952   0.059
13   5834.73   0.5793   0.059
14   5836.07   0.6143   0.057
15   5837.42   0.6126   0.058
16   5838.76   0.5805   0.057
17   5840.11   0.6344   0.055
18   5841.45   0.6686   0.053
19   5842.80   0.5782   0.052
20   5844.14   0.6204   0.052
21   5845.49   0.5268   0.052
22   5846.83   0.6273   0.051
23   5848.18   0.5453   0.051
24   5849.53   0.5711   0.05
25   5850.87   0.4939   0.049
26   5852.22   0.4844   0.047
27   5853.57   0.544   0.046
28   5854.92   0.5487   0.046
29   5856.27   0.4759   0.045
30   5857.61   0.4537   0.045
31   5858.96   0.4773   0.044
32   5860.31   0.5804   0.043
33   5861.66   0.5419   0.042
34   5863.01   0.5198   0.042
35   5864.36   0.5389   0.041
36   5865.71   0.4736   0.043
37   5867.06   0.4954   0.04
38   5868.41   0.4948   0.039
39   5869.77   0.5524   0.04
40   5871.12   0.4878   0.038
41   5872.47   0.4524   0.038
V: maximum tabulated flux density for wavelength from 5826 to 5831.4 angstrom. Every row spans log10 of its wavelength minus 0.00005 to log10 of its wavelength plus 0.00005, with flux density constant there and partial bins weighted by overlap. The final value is 0.657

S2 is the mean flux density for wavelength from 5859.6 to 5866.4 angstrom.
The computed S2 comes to 0.531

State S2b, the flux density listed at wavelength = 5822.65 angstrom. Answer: 0.6288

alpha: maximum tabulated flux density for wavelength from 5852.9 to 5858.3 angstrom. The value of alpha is 0.5487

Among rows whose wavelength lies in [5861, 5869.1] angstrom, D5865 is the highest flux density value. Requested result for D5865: 0.5419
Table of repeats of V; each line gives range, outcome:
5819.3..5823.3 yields 0.6288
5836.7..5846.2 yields 0.6686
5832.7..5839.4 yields 0.6143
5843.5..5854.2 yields 0.6273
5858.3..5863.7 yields 0.5804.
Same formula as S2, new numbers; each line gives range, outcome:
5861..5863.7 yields 0.531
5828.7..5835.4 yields 0.593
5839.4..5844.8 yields 0.625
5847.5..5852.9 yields 0.523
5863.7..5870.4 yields 0.51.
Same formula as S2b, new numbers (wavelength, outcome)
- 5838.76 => 0.5805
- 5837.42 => 0.6126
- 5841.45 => 0.6686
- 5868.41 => 0.4948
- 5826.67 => 0.6452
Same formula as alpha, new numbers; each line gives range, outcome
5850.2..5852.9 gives 0.4939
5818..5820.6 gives 0.6166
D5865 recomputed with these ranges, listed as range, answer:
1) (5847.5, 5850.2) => 0.5711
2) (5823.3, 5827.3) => 0.6452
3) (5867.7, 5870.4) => 0.5524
